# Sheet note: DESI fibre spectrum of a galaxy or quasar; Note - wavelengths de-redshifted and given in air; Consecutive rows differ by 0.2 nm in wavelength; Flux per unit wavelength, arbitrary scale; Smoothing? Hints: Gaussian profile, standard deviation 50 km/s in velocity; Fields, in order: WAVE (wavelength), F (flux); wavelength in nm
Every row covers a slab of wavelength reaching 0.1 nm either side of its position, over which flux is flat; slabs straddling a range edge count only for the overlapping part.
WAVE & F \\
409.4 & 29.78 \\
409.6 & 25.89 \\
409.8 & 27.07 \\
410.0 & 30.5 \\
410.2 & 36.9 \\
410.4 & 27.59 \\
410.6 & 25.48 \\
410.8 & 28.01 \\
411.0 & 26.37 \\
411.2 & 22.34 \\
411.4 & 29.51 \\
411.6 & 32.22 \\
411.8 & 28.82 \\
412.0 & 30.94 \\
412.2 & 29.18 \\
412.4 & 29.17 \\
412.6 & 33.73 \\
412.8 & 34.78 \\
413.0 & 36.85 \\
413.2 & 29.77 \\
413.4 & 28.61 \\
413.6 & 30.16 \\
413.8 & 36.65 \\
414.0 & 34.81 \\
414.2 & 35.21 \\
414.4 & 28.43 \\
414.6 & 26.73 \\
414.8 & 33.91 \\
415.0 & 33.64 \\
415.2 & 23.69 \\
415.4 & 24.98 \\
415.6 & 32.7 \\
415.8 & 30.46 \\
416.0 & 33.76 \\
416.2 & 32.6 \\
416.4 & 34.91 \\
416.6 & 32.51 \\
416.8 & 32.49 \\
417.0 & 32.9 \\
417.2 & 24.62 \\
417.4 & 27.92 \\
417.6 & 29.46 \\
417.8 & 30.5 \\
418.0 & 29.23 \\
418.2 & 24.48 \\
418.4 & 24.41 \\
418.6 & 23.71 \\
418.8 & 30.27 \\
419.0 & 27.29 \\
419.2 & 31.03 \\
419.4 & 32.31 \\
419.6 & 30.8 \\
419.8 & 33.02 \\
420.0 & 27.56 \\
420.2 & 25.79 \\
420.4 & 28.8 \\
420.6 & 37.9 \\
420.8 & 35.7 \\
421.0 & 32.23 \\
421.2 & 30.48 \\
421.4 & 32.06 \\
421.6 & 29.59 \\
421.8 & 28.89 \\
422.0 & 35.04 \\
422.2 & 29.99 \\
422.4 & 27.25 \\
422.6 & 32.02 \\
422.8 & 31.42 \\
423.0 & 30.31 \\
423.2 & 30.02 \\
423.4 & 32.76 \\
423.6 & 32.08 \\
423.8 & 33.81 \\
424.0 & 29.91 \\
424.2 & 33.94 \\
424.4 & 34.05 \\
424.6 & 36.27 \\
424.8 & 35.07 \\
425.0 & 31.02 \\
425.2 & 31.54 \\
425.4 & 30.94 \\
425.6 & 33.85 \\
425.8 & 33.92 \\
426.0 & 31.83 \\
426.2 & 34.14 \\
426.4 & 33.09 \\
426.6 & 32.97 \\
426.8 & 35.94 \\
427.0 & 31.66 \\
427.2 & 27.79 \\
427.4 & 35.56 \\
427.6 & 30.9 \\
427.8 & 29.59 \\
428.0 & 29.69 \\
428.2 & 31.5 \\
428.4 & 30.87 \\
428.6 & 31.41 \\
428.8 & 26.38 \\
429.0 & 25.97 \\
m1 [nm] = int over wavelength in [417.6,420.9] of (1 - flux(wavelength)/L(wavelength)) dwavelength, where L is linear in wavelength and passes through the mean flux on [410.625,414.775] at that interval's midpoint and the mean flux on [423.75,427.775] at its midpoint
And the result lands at 0.23 nm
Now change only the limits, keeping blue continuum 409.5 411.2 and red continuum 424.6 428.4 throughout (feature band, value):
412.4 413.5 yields -0.14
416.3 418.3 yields 0.00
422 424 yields 0.01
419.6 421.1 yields -0.04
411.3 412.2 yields -0.06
